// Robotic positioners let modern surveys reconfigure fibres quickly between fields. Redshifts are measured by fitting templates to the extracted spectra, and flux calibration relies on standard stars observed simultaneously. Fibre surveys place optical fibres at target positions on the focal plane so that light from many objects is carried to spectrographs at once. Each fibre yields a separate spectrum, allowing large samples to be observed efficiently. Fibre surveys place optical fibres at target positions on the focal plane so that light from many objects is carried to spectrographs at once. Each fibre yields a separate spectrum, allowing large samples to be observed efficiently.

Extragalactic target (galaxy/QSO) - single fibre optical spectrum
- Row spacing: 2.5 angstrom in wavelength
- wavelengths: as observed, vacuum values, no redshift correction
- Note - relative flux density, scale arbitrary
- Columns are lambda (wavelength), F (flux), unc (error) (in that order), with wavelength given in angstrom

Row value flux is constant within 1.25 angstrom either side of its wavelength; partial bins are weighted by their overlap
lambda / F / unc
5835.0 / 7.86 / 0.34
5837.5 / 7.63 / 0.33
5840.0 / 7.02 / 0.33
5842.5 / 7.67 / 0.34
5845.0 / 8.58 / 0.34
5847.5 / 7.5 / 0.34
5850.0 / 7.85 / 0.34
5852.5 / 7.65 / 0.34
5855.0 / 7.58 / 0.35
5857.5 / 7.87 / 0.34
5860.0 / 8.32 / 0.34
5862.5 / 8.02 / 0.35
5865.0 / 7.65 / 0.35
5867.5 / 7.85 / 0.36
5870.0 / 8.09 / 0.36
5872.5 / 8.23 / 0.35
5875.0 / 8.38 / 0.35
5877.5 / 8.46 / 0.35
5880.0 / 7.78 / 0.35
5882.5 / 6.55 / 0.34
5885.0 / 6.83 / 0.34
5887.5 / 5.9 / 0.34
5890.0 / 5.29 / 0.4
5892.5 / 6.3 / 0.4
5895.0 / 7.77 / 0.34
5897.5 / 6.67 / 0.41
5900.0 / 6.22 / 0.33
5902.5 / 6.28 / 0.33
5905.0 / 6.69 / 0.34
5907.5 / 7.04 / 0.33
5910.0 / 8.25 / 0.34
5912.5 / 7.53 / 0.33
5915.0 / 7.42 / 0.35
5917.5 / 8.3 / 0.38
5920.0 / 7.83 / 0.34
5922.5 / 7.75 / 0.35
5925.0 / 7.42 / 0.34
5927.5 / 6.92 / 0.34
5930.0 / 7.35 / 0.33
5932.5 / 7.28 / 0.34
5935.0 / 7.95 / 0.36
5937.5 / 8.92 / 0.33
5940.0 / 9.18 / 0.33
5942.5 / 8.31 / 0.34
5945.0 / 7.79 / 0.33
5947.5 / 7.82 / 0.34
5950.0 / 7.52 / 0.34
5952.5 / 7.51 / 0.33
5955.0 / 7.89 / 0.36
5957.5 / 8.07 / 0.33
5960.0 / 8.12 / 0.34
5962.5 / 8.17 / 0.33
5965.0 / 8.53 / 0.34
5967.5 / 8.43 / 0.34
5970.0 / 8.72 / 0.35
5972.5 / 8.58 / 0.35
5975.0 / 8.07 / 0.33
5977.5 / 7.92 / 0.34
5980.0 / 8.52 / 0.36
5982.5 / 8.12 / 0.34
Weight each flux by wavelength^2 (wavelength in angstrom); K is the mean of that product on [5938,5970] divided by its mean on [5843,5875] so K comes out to 1.1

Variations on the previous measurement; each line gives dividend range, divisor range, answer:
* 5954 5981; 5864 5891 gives 1.16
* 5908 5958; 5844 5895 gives 1.06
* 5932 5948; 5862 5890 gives 1.12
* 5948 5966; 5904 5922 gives 1.06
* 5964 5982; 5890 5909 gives 1.29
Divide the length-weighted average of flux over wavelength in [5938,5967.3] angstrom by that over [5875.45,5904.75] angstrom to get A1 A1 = 1.20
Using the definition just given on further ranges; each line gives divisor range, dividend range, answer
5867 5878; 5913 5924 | 0.95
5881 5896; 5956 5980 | 1.29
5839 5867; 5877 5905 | 0.86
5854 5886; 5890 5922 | 0.91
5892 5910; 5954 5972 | 1.21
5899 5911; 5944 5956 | 1.12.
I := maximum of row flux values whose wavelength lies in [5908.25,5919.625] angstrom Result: 8.3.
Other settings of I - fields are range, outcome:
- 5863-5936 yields 8.46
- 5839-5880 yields 8.58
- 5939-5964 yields 9.18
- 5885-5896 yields 7.77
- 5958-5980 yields 8.72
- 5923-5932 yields 7.42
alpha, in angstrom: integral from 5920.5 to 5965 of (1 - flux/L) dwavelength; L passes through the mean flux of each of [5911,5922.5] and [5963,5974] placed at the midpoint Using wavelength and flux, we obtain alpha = 1.4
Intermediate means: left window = 7.78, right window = 8.53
